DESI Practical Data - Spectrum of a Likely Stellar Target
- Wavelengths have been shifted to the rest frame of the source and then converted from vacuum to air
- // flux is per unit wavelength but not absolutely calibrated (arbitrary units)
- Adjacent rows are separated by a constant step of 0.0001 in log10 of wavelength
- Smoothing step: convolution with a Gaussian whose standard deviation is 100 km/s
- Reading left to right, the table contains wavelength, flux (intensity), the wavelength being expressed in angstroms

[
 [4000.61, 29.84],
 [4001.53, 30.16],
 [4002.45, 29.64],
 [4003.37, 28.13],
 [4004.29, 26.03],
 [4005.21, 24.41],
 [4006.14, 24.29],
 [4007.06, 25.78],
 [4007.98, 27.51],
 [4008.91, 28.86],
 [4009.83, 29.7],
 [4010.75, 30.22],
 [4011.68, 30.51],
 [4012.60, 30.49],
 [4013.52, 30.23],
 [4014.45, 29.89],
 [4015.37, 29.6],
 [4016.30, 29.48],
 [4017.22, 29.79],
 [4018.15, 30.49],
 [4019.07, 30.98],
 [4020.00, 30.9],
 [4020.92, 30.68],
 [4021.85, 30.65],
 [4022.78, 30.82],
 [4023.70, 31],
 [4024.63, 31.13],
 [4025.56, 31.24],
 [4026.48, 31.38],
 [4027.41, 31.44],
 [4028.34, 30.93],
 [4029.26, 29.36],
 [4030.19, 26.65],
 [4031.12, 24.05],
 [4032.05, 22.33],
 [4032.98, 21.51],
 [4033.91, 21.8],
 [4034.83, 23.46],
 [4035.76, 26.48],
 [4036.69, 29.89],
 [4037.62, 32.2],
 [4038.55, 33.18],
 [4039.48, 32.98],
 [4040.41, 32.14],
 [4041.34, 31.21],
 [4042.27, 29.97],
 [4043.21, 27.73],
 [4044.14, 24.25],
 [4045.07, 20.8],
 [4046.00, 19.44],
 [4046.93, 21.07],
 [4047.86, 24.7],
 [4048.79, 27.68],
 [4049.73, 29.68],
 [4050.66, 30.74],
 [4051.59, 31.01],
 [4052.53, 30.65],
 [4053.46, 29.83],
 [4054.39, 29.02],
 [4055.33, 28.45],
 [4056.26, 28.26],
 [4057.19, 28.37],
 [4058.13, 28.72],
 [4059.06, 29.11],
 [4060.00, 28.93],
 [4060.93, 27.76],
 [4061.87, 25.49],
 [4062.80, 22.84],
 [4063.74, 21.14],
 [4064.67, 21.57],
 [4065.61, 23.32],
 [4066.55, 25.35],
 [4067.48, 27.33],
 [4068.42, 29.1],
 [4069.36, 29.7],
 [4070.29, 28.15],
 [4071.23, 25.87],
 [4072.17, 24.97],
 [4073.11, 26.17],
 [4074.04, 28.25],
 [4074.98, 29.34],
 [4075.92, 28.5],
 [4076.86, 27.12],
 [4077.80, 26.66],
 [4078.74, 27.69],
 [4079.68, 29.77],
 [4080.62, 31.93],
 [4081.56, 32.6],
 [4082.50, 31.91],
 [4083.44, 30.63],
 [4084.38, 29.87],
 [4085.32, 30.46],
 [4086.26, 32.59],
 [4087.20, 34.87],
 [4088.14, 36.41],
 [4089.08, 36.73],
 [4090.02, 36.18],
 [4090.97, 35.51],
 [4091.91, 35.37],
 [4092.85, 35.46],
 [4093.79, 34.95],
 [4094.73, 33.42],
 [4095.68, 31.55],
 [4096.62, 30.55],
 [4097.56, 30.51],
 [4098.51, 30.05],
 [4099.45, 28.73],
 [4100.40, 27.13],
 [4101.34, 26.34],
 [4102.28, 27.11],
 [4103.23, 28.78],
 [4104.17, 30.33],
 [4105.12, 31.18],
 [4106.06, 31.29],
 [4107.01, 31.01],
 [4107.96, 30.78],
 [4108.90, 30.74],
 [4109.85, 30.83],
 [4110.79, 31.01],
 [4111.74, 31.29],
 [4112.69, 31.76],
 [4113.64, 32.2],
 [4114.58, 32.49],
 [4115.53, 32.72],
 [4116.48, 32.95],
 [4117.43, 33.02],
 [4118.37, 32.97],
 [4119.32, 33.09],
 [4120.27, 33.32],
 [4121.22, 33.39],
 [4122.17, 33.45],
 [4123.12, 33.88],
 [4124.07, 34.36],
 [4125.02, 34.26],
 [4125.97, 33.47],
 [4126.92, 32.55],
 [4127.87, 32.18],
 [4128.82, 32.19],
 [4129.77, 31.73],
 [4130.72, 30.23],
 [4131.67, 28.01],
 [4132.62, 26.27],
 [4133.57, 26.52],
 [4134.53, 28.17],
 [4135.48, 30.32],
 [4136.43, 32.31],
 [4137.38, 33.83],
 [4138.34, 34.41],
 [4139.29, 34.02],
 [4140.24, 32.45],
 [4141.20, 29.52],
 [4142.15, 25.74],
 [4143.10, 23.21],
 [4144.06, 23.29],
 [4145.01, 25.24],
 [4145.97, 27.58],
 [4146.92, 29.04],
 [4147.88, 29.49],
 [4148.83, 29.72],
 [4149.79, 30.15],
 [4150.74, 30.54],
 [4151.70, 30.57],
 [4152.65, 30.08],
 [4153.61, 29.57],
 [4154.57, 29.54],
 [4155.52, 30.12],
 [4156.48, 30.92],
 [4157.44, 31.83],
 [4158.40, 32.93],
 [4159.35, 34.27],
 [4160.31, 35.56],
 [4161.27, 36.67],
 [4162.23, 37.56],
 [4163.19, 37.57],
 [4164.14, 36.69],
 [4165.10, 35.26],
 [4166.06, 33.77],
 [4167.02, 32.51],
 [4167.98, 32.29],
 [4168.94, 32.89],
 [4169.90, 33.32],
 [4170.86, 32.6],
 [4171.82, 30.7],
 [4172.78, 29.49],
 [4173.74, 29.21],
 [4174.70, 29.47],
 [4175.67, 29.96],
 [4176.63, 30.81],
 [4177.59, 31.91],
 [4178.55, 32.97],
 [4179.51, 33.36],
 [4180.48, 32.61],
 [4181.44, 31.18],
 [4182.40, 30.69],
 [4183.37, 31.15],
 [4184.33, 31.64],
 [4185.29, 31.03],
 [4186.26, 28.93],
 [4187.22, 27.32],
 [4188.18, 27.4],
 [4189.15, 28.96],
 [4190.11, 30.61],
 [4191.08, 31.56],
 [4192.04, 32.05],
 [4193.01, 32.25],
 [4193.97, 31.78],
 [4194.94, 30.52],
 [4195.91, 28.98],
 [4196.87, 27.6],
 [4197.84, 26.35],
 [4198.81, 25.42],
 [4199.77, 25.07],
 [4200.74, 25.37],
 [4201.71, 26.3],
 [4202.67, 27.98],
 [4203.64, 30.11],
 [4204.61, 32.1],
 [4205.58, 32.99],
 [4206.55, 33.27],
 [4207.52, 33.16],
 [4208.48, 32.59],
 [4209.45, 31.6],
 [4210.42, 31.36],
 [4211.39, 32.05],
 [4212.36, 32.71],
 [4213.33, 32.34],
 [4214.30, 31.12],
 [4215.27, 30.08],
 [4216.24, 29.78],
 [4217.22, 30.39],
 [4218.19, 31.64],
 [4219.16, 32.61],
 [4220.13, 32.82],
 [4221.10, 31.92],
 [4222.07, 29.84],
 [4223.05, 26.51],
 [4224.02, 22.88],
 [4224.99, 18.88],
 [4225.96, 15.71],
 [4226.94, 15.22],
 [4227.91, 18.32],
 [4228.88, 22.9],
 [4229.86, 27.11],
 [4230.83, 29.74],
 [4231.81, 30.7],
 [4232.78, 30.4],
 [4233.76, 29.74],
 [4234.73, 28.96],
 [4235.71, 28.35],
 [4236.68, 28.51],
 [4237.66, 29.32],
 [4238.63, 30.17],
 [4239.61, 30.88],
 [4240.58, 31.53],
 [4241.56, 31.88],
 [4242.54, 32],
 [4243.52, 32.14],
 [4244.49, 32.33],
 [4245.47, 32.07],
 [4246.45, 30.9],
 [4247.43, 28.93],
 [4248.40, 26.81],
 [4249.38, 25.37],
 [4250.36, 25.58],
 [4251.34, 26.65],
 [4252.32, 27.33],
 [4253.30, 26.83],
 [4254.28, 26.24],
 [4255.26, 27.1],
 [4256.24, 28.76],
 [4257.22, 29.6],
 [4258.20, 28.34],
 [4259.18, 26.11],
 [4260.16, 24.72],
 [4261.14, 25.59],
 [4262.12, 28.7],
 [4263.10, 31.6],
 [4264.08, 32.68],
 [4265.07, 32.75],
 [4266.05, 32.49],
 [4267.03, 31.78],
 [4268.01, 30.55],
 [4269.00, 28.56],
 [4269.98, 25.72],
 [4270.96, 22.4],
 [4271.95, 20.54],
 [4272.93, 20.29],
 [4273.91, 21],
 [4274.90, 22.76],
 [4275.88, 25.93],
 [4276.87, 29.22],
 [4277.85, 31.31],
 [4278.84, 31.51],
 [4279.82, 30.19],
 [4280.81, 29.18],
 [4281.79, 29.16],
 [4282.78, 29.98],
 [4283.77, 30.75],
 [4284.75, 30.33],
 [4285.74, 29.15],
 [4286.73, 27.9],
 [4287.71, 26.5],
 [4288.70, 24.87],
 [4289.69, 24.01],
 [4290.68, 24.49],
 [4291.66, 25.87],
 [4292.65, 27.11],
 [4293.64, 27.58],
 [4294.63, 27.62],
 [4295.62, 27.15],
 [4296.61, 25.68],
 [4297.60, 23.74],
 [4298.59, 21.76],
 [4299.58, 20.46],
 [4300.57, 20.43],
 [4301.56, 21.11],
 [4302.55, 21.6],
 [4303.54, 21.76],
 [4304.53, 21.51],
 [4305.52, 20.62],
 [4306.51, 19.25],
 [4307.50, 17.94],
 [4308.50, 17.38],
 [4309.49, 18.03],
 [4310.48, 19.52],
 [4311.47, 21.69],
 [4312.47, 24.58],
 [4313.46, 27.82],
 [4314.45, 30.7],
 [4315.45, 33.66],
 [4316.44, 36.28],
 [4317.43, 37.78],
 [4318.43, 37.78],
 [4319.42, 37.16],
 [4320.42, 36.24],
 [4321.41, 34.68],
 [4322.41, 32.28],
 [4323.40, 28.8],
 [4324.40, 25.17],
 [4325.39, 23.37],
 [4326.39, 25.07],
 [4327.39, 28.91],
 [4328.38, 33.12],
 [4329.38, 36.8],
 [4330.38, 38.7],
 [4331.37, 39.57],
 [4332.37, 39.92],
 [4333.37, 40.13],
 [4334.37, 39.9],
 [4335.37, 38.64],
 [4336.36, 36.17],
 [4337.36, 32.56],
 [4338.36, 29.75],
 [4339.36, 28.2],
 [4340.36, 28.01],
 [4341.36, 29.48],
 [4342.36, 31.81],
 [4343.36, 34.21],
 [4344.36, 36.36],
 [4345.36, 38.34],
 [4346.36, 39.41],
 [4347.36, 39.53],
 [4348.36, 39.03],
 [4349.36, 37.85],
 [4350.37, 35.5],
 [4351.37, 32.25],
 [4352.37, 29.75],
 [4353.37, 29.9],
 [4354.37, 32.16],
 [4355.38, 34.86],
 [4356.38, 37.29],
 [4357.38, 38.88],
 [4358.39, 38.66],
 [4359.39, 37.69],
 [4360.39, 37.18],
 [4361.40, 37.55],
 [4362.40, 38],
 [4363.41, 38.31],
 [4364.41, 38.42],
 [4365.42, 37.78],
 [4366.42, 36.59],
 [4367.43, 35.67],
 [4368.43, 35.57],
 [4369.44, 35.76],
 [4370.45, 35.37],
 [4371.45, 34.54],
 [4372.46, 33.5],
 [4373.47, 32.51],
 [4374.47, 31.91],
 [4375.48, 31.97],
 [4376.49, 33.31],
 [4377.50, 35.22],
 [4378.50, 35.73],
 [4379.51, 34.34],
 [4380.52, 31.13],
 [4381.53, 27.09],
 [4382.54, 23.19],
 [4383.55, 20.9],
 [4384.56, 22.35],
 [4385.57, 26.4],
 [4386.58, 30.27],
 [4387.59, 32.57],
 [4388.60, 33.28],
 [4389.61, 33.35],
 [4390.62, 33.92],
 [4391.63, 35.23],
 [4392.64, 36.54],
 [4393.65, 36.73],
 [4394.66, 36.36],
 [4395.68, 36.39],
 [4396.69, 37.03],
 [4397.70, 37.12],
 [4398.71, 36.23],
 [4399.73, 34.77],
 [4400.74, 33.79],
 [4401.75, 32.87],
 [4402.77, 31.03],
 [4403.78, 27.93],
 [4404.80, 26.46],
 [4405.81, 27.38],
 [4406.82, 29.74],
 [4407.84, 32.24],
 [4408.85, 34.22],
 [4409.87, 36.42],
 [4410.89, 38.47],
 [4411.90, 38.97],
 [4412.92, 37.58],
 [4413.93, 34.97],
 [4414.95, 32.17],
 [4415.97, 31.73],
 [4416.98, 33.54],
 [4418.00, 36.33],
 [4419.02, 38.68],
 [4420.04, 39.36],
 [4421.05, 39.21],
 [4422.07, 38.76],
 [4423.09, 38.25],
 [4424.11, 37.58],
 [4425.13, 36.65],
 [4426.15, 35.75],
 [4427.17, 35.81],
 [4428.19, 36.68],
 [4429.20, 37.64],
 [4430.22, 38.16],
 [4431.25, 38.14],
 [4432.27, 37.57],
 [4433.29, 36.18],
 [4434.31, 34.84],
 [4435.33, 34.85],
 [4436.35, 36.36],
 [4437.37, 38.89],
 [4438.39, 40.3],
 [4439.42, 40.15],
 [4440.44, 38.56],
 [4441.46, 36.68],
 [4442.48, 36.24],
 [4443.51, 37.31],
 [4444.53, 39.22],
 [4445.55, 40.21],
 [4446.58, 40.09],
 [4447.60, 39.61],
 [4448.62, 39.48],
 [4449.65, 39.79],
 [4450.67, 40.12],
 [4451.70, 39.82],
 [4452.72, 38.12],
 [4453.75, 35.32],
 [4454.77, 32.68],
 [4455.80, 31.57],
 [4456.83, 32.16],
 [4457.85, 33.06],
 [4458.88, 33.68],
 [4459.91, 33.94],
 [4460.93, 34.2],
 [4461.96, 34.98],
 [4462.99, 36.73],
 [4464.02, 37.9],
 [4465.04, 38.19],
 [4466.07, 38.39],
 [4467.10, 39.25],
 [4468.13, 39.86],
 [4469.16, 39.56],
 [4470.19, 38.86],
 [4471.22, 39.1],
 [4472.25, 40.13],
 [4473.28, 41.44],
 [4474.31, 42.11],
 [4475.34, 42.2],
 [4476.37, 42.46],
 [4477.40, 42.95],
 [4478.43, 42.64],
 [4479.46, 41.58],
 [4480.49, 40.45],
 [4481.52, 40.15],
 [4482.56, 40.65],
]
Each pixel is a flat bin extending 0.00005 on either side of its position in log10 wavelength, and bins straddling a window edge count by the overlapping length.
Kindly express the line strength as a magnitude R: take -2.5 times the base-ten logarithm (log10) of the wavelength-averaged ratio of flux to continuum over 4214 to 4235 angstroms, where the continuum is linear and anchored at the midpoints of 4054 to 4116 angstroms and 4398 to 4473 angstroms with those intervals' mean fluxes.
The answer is 0.19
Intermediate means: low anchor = 29.8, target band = 27.1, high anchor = 36.3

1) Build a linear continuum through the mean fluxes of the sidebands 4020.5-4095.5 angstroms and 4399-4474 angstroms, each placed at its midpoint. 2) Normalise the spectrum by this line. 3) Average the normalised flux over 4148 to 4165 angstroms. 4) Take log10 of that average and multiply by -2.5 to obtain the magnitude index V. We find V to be -0.06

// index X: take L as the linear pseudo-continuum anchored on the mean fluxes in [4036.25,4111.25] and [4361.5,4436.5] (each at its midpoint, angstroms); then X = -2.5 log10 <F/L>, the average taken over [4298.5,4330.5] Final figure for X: 0.221 mag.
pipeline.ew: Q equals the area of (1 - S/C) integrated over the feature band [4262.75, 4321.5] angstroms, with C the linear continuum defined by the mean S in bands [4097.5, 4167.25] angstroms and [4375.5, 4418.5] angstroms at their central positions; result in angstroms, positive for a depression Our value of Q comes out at 9.74 angstroms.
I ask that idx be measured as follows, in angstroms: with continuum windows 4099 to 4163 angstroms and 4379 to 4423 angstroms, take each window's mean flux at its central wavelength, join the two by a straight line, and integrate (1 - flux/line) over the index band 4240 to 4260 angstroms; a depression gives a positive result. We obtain 2.0 angstroms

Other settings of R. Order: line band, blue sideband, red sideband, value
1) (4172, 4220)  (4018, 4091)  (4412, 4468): 0.04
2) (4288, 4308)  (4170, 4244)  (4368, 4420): 0.32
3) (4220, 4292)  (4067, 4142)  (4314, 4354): 0.19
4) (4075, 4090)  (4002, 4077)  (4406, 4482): -0.08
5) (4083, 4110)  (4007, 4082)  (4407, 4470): -0.09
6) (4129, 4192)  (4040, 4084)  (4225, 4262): -0.13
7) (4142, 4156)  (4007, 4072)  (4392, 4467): 0.08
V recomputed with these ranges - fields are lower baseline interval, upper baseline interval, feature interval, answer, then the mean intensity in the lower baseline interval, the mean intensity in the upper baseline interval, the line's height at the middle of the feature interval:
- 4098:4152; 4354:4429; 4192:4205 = 0.11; 30.6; 34.4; 31.6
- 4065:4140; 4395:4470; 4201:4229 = 0.15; 30.9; 36.2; 32.7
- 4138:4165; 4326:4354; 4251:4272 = 0.18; 31.1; 34.6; 33.1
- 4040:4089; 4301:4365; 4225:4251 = 0.11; 28.1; 32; 30.6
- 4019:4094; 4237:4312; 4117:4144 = -0.12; 28.8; 26.6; 28.1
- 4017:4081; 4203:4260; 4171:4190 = -0.07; 27.9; 28.9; 28.6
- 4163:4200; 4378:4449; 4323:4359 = -0.01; 31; 34.9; 33.7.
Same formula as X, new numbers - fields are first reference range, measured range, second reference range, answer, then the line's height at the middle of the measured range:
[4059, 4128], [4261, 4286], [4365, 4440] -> 0.16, 32.8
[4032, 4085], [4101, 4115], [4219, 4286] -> -0.11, 27.7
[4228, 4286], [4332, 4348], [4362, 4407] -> -0.12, 31.4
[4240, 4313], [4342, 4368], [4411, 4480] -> -0.15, 31.7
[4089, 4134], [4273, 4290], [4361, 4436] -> 0.20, 33.3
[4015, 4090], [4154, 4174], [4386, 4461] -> -0.08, 30.7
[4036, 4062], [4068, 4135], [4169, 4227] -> -0.08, 28.9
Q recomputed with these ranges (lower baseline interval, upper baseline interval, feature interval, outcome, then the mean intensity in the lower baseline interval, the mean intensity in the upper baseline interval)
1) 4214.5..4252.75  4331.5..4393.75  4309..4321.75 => 0.63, 28.1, 34.2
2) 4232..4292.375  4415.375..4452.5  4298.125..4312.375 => 4.79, 28.3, 37.7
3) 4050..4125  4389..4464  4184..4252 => 7.16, 30.2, 35.9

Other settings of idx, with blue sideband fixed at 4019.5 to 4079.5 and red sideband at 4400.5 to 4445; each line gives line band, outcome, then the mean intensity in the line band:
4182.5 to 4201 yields 0.9 angstroms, 29.2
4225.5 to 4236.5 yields 2.2 angstroms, 25.3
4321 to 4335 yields 0.2 angstroms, 33.3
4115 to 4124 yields -1.2 angstroms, 33.2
